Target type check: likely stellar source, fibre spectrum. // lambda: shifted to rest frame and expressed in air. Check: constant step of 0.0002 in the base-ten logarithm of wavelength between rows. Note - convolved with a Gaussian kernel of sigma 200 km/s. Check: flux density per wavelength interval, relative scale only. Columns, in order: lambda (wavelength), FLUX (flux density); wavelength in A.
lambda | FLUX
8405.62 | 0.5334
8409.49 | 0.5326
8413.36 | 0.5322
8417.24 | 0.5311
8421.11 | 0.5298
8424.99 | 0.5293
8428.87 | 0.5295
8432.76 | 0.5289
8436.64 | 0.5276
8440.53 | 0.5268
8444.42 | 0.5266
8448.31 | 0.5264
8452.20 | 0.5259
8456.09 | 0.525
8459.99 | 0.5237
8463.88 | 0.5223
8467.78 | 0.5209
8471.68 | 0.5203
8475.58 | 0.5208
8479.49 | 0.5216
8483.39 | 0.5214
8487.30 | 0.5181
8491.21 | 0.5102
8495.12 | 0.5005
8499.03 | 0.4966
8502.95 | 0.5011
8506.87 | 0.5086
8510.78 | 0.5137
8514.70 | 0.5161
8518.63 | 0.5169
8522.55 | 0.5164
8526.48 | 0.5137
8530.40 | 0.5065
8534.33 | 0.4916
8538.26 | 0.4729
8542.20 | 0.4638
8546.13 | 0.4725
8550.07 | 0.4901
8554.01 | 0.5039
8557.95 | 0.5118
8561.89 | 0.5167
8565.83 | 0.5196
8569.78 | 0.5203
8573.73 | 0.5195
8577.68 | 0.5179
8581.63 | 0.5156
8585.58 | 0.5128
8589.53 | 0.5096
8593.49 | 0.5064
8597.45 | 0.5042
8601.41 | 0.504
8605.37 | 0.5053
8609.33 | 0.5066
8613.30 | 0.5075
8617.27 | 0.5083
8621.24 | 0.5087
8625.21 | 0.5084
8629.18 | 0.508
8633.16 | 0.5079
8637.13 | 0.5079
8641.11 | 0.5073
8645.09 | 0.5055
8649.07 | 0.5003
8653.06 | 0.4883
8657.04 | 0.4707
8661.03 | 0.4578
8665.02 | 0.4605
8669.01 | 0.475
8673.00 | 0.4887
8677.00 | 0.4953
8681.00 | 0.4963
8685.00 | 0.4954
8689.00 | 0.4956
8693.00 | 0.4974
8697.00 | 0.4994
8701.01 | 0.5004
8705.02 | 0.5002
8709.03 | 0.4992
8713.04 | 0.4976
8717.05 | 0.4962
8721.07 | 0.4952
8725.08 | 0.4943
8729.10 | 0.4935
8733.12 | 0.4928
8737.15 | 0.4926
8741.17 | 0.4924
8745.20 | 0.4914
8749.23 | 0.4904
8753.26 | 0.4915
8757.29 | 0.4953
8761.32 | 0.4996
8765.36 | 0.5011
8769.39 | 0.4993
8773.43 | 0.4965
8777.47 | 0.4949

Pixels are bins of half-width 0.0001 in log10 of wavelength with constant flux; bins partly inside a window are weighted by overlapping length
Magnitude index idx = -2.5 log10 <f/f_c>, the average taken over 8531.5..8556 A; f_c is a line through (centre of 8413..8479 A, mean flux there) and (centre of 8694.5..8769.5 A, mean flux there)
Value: 0.07 mag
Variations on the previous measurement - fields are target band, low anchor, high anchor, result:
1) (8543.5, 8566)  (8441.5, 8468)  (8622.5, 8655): 0.03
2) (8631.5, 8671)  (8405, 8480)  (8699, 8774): 0.04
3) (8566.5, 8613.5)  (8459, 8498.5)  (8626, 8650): 0.00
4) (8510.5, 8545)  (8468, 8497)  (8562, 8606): 0.03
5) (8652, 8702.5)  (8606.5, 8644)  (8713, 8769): 0.03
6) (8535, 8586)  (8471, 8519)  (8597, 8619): 0.01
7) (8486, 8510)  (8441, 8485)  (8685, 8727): 0.03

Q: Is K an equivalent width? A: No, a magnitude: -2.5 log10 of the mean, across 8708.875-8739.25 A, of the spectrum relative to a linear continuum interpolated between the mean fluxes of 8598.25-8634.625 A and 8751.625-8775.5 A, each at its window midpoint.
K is 0.01 mag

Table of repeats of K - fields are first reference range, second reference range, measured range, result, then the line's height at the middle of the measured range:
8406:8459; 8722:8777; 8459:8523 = 0.02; 0.522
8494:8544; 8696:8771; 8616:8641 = -0.02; 0.499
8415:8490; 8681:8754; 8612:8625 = 0.00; 0.506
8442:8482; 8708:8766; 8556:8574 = -0.01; 0.513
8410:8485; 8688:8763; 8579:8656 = 0.00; 0.507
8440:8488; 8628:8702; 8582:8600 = -0.01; 0.504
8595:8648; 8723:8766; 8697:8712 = 0.00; 0.498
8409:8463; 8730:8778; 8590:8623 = 0.01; 0.51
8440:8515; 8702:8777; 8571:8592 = -0.01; 0.509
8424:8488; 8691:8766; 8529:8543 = 0.07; 0.516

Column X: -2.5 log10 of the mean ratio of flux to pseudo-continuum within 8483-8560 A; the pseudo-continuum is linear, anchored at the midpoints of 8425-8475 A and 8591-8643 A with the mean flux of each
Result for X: 0.03 mag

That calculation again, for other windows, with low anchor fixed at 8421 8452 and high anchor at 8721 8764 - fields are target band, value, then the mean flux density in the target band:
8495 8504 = 0.05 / 0.499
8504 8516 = 0.02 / 0.512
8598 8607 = 0.01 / 0.505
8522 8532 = 0.01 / 0.512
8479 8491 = 0.01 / 0.519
